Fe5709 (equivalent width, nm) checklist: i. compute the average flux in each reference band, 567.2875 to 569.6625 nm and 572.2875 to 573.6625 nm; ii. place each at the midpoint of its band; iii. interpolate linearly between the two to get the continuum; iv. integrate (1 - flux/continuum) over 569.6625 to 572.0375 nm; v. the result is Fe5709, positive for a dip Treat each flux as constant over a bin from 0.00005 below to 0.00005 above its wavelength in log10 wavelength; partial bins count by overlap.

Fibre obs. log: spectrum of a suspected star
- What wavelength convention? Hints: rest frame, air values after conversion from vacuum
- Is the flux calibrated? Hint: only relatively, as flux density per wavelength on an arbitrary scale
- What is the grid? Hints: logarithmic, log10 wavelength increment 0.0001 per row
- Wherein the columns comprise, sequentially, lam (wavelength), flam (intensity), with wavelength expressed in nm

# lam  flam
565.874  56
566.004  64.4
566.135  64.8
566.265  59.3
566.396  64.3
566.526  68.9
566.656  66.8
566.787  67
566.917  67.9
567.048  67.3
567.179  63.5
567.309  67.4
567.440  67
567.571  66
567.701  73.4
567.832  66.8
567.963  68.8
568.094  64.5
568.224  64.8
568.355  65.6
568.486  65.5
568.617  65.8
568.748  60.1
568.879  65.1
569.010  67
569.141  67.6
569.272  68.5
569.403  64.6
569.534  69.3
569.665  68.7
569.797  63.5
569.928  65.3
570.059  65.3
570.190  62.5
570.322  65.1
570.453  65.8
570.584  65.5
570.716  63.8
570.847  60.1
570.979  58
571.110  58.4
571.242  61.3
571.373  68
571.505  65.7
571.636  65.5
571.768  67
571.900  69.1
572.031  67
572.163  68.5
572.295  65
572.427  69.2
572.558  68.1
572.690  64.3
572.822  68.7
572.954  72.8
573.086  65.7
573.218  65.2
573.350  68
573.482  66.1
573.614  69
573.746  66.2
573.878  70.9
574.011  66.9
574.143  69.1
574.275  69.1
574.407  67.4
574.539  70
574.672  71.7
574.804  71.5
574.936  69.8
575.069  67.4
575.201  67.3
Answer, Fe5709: 0.10 nm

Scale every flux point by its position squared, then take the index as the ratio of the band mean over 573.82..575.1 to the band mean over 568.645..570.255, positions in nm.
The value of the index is 1.08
